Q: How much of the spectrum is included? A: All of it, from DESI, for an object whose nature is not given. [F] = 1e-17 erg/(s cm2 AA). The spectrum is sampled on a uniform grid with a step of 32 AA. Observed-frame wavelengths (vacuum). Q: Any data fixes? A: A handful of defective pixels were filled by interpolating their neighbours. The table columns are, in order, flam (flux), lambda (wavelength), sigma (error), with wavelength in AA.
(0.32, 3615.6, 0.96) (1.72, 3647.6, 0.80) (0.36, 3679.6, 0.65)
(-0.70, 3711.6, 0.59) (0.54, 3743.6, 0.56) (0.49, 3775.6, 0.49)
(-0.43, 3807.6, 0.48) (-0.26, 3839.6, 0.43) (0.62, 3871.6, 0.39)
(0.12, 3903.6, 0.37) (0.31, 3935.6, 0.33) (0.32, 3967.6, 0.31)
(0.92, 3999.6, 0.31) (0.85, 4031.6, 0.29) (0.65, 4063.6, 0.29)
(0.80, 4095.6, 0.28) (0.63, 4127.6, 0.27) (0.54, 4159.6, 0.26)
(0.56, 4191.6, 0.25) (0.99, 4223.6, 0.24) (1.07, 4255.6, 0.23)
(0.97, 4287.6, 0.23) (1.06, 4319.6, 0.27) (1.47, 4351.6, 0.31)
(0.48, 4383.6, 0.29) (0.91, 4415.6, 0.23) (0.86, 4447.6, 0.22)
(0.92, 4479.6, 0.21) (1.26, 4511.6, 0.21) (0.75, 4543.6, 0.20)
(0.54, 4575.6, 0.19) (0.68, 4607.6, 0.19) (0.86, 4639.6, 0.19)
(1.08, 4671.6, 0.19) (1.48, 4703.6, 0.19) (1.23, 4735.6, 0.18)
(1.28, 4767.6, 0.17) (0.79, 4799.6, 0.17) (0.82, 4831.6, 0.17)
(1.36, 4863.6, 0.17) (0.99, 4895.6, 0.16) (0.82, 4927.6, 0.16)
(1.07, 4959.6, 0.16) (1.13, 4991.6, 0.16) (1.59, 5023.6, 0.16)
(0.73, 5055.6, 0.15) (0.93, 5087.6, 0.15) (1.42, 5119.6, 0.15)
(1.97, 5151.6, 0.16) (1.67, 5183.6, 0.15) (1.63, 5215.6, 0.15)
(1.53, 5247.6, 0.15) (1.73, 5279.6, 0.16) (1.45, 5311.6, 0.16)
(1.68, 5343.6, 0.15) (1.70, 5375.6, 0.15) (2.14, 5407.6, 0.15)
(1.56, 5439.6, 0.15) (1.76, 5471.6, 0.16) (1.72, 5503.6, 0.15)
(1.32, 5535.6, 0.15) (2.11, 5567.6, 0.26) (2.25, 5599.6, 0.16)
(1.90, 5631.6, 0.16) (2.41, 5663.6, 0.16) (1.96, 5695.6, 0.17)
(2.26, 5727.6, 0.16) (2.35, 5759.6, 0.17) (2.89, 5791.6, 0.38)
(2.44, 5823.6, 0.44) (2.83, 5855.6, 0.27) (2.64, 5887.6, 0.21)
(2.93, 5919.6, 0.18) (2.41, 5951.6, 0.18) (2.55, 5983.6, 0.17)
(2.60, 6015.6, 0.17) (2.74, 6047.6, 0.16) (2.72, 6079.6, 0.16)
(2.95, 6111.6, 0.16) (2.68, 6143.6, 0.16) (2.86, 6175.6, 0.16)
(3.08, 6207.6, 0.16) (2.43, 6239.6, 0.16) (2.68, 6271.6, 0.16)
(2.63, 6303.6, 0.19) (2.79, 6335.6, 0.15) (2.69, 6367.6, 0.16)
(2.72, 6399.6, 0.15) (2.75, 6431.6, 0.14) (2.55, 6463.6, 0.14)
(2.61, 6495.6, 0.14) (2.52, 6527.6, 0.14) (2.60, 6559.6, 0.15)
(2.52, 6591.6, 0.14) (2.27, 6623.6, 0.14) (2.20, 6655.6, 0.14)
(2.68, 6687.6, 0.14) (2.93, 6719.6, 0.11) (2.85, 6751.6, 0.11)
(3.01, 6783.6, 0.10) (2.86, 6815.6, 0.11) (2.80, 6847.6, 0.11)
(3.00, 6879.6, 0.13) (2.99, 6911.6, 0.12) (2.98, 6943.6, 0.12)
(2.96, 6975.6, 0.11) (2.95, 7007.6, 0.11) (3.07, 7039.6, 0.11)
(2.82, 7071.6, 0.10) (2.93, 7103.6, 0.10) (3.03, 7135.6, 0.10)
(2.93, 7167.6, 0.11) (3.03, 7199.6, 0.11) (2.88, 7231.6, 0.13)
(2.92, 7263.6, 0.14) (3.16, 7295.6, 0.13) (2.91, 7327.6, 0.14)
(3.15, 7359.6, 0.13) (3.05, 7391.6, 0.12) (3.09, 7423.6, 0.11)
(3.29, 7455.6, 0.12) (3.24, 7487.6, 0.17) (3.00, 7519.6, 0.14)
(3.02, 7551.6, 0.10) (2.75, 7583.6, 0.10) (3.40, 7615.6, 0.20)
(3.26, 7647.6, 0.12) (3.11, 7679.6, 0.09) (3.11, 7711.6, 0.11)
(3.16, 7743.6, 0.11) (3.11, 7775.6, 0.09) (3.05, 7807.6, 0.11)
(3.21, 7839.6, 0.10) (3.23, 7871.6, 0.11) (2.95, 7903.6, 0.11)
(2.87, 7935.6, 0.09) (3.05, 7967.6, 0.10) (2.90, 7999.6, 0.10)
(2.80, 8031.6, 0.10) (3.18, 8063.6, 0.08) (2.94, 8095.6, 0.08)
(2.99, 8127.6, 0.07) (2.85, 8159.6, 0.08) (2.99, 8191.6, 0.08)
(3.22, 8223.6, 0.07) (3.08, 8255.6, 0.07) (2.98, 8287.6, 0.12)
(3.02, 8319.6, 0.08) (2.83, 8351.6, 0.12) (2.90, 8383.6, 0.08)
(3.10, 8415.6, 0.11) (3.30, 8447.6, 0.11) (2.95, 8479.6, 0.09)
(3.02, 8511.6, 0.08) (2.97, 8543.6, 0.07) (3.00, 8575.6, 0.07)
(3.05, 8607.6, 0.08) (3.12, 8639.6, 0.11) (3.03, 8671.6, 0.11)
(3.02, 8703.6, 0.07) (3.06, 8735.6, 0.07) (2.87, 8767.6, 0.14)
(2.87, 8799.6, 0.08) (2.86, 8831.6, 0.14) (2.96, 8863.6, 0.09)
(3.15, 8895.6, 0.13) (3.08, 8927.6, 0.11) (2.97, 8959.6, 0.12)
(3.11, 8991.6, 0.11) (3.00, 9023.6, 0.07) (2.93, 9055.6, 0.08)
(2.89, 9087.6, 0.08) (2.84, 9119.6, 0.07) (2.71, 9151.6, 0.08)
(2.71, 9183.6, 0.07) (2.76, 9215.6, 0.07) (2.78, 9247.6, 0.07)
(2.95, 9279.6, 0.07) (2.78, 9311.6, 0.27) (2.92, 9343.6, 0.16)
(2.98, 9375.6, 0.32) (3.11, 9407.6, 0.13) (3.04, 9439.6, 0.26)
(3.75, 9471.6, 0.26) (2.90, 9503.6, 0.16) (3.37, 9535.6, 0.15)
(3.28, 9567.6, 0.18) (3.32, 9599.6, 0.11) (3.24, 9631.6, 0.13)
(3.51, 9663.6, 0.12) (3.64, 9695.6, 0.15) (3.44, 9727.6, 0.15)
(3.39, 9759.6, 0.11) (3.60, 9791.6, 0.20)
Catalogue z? 0.284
